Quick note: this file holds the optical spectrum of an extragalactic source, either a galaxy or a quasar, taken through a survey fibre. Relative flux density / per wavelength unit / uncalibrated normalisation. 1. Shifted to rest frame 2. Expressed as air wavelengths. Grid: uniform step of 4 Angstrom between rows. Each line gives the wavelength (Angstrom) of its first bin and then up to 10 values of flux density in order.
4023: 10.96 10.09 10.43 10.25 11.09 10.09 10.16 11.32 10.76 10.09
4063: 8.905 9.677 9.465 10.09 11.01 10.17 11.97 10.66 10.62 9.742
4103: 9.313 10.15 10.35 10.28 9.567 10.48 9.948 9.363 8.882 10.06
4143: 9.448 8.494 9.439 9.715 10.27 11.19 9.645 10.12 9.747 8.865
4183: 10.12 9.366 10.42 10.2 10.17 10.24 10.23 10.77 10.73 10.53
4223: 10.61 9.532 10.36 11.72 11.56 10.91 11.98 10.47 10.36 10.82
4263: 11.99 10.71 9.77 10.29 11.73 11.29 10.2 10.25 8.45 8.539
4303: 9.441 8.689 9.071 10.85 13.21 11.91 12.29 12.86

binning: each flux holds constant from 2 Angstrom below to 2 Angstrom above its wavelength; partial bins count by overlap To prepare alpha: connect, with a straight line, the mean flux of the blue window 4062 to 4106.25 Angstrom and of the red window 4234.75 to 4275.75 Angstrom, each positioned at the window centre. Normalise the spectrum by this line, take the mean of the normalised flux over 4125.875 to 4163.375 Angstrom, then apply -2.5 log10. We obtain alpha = 0.09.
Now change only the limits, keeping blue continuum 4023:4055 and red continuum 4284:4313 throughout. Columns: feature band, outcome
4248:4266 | -0.15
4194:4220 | -0.07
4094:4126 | 0.02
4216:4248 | -0.13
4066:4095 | -0.01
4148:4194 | 0.00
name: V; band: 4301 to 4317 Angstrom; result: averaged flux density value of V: 9.51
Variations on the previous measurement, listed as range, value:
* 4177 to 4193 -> 9.69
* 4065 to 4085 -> 10.1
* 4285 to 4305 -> 9.38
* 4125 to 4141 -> 9.56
